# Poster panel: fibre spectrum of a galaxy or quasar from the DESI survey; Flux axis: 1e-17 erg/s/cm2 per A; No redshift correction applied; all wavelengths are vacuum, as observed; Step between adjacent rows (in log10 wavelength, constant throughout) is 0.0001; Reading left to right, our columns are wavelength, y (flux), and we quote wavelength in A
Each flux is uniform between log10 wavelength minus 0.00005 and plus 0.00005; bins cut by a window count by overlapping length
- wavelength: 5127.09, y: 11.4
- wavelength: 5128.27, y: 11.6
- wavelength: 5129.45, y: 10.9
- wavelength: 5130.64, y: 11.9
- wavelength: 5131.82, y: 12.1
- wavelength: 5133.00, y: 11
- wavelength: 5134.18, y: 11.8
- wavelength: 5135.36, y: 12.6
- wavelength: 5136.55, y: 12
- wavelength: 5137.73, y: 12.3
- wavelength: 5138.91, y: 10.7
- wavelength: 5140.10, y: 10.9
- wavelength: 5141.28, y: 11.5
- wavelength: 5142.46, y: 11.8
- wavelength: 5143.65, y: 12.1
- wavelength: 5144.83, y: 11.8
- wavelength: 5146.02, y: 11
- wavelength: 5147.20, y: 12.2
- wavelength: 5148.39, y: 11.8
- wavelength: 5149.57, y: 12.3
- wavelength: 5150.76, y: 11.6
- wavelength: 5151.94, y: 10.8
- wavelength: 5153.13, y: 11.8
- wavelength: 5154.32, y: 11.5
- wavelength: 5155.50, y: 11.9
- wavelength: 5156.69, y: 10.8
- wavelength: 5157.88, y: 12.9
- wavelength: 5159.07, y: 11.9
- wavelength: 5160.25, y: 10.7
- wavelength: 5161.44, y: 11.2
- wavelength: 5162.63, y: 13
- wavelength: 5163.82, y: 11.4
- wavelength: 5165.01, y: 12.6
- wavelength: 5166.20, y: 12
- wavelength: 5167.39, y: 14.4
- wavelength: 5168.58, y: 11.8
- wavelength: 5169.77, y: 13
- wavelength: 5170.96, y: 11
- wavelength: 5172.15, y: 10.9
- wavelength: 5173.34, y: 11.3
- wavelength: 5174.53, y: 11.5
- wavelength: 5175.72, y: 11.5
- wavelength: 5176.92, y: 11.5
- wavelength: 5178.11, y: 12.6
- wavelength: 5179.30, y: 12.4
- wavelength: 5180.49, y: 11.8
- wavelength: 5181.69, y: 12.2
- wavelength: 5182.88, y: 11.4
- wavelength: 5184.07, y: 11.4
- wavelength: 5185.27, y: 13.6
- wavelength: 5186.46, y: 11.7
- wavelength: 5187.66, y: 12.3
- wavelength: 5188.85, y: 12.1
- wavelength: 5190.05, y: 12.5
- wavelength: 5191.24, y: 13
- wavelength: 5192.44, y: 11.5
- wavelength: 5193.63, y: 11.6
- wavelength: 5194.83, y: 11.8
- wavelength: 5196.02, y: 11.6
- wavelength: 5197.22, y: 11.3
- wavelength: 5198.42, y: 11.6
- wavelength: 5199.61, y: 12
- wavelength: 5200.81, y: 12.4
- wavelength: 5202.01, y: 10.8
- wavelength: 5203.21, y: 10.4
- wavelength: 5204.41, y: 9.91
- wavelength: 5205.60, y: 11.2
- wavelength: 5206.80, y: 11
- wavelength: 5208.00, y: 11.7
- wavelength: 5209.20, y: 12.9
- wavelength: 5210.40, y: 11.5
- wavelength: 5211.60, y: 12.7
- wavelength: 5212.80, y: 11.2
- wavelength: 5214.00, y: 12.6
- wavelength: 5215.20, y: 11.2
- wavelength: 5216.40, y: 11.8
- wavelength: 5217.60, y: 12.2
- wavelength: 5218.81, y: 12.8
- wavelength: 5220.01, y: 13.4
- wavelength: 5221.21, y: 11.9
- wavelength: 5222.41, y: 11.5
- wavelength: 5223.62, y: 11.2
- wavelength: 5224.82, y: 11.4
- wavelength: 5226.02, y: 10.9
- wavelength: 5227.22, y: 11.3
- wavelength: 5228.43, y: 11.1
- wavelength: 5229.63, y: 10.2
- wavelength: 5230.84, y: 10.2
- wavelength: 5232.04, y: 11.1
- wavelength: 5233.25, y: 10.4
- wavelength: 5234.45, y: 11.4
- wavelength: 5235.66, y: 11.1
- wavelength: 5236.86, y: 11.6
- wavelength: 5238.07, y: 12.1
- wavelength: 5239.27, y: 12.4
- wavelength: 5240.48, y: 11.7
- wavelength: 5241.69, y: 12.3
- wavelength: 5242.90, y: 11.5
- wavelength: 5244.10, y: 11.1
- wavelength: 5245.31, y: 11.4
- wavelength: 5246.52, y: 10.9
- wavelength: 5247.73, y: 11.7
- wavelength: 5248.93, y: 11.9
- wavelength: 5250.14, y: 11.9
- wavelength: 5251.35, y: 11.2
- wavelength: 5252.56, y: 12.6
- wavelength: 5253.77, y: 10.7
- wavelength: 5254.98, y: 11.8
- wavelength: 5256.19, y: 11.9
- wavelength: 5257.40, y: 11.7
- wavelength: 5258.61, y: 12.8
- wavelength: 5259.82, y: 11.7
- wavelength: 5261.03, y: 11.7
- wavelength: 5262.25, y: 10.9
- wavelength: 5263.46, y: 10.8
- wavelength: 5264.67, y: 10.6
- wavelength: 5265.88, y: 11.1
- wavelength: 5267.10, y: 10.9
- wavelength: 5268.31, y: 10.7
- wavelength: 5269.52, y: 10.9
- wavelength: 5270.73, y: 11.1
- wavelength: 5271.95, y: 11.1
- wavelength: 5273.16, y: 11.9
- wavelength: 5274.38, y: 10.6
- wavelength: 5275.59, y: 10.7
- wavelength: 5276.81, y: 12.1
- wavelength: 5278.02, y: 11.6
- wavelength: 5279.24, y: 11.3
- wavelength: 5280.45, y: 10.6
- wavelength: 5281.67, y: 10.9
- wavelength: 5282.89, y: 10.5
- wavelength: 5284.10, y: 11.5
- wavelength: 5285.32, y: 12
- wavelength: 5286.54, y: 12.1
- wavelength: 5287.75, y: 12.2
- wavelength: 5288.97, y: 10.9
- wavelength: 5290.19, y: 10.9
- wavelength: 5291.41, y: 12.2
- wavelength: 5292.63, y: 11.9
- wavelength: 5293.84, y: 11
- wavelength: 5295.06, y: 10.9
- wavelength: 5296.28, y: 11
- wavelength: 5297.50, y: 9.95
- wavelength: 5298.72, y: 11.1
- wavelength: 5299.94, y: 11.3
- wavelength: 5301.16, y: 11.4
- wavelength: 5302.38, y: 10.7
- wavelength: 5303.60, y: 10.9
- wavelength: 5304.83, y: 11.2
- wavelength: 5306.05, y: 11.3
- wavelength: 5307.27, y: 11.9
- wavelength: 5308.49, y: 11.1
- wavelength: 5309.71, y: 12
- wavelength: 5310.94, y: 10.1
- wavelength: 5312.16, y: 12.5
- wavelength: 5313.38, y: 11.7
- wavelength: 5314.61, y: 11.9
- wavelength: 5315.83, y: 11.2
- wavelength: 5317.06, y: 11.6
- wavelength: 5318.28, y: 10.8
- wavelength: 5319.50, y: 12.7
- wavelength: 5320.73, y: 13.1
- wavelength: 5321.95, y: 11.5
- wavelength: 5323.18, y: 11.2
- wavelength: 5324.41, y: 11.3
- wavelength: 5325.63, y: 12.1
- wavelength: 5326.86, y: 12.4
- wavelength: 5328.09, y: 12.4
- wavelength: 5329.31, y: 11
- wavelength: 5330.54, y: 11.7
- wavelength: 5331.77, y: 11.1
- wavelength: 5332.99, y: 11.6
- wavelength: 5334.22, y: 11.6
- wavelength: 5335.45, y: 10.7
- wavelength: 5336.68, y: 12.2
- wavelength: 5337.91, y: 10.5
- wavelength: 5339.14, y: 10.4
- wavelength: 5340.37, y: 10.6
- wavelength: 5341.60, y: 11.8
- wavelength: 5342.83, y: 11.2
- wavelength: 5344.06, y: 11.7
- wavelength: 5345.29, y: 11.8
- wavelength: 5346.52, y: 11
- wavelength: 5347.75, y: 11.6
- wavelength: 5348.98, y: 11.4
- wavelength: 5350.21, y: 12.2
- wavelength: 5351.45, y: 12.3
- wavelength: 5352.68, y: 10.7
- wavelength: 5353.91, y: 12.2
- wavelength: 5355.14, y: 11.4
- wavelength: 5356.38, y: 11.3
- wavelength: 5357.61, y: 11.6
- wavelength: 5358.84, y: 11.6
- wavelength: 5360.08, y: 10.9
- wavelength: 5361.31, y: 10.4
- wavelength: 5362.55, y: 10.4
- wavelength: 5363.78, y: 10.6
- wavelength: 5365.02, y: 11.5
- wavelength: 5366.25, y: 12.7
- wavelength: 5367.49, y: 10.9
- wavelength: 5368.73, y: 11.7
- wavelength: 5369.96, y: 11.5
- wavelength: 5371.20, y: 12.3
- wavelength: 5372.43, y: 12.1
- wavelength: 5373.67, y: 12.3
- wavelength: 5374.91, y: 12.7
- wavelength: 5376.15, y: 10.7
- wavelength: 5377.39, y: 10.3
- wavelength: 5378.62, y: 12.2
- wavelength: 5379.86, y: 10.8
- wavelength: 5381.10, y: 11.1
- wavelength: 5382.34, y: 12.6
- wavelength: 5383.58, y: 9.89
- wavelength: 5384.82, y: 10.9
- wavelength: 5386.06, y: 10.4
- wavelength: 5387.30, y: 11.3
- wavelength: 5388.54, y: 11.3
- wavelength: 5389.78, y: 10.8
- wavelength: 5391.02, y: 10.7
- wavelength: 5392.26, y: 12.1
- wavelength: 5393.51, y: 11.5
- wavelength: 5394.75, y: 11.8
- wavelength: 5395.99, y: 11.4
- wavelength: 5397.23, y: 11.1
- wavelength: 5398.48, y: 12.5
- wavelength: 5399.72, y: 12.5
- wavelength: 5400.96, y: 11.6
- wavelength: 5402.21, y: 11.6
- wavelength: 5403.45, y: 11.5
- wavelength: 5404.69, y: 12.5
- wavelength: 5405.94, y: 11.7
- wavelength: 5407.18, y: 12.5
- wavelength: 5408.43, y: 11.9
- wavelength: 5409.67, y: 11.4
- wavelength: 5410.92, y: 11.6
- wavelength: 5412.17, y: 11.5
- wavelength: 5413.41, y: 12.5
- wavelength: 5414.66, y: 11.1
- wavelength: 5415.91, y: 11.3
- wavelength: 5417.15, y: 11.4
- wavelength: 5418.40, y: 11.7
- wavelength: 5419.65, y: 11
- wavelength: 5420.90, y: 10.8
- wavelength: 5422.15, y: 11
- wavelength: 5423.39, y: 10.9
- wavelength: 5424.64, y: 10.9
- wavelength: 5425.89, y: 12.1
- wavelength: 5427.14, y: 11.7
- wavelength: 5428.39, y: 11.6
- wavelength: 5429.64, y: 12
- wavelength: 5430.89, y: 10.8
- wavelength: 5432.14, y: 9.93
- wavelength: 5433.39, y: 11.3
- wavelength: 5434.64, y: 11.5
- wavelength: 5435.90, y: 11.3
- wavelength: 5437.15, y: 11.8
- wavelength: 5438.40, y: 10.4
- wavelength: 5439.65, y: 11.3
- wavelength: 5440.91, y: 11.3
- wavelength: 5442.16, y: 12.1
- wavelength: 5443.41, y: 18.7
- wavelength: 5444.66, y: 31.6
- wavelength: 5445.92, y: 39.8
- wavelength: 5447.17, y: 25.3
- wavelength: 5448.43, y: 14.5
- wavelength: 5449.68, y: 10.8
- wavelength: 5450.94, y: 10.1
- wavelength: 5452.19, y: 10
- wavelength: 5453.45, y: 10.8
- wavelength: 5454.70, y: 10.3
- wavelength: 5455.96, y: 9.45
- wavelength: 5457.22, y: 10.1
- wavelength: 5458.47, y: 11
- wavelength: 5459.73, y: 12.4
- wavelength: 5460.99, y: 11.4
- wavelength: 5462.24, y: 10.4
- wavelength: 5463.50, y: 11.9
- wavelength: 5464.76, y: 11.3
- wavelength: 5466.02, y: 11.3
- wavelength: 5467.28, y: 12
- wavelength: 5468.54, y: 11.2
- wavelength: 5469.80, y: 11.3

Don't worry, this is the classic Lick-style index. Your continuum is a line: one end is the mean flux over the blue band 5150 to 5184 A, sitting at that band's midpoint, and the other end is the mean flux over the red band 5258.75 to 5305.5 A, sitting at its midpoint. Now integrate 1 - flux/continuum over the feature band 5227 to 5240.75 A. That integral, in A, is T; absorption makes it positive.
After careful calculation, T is 0.3 A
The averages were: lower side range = 11.8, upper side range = 11.2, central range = 11.2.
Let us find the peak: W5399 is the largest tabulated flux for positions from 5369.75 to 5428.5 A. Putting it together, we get 12.7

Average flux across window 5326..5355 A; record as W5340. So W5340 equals 11.5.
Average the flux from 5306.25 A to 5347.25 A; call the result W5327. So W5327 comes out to 11.5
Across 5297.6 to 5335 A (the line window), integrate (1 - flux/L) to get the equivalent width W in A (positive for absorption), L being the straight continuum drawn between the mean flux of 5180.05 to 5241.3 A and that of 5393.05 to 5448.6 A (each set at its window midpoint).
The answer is 2.6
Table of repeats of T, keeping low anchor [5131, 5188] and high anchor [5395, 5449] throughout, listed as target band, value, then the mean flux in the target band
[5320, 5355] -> 3.3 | 11.5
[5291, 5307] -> 1.8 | 11.1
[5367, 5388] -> 2.5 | 11.4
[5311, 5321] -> 0.7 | 11.8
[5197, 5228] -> 1.2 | 11.6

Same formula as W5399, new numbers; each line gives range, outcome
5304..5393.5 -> 13.1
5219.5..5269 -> 13.4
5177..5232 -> 13.6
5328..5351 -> 12.4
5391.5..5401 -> 12.5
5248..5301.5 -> 12.8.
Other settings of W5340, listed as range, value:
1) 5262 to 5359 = 11.4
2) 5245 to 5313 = 11.3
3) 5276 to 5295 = 11.4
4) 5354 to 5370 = 11.3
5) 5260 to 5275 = 11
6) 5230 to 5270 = 11.4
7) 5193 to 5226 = 11.7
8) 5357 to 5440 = 11.4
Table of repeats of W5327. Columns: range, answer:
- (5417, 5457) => 13.4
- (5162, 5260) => 11.7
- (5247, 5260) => 11.8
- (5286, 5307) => 11.2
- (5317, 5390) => 11.4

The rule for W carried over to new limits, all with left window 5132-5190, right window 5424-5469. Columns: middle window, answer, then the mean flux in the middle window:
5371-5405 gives 3.7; 11.5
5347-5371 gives 2.5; 11.4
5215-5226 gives 0.2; 11.9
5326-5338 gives 1.0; 11.6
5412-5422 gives 1.3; 11.4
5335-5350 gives 1.7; 11.3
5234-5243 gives 0.3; 11.8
